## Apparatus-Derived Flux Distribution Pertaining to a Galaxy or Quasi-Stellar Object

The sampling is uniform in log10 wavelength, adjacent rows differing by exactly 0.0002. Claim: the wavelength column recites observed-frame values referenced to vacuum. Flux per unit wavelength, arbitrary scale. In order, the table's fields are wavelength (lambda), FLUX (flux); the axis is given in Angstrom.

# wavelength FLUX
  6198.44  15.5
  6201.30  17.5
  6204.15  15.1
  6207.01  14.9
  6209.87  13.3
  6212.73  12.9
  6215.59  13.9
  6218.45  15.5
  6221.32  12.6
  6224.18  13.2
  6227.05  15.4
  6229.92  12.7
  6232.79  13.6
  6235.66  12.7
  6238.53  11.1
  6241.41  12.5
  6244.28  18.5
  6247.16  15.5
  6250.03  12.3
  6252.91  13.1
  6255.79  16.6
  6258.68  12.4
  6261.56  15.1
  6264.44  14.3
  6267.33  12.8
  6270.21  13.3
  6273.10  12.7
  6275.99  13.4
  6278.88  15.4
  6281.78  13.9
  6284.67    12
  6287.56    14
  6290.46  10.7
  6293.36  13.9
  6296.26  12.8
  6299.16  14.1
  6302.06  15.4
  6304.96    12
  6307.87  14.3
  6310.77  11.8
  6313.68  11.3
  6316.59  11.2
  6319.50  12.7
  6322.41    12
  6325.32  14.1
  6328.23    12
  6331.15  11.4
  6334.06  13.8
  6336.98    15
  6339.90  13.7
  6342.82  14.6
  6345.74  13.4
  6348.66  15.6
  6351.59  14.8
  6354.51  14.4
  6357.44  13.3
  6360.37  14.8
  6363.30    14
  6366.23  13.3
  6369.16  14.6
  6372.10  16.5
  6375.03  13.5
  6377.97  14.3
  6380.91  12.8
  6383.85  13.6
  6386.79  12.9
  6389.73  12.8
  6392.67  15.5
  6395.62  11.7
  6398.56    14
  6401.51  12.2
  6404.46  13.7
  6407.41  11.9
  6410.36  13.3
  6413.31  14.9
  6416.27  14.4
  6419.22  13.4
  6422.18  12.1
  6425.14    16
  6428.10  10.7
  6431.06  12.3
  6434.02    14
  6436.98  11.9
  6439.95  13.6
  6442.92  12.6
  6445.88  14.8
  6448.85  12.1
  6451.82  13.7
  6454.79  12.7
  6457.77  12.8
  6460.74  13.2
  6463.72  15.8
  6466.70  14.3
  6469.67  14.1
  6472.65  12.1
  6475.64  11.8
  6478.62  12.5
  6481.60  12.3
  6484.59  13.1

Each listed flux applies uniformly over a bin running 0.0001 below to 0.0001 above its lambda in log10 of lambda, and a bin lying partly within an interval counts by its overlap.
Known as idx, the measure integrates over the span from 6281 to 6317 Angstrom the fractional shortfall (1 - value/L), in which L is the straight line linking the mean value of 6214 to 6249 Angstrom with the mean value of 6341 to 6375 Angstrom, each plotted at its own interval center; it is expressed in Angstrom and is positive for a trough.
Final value 3.3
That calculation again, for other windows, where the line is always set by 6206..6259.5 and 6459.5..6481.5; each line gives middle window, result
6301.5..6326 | 1.9 Angstrom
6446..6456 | 0.2 Angstrom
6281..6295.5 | 0.9 Angstrom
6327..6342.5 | 0.4 Angstrom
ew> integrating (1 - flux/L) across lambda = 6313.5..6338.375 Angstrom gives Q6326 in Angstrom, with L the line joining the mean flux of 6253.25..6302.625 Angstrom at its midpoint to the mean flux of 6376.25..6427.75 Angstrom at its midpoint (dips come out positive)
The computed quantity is 1.64 Angstrom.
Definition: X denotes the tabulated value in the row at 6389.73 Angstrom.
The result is 12.8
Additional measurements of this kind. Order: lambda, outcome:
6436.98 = 11.9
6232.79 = 13.6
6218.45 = 15.5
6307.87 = 14.3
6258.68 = 12.4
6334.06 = 13.8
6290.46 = 10.7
